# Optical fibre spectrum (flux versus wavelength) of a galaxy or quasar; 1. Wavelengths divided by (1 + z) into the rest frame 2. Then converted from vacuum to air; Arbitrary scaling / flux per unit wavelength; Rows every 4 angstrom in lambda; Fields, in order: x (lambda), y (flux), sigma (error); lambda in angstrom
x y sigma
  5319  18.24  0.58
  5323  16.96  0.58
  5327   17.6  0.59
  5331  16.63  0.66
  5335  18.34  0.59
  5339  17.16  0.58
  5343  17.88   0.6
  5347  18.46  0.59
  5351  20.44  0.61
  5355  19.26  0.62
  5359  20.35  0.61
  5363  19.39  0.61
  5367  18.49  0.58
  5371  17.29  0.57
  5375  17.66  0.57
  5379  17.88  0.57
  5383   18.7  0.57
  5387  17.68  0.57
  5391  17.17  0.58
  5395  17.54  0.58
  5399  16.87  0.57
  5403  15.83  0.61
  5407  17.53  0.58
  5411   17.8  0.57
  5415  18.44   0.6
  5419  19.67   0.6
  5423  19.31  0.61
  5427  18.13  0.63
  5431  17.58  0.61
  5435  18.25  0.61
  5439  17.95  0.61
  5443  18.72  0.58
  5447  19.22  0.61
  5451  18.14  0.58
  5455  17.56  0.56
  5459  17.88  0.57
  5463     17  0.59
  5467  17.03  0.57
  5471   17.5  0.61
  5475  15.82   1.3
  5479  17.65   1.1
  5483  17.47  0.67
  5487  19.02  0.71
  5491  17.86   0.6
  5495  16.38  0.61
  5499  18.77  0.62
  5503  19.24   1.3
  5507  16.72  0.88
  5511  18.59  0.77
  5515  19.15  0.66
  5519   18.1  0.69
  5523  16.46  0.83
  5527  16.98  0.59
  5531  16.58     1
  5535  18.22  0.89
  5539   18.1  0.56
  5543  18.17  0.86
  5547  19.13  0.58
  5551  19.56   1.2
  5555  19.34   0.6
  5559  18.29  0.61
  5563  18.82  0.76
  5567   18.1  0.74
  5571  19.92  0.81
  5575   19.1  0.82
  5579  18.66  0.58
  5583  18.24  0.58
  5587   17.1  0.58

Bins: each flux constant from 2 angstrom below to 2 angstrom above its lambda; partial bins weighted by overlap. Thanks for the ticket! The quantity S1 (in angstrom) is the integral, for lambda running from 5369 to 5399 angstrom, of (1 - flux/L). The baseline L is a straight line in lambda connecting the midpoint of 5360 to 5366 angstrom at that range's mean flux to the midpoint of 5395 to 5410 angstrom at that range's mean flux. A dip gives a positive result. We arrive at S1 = 0.7 angstrom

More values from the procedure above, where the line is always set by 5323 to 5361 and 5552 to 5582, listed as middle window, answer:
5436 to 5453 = 0.11 angstrom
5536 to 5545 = 0.33 angstrom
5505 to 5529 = 1.42 angstrom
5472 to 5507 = 1.88 angstrom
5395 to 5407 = 1.15 angstrom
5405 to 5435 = 0.34 angstrom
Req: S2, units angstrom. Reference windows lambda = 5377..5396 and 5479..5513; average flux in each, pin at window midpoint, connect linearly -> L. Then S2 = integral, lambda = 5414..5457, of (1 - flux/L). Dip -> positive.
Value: -1.36 angstrom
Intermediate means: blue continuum 17.8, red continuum 18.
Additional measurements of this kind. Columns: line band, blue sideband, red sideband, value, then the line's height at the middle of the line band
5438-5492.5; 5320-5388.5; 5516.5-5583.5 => 1.6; 18.3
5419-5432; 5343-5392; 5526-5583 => 0.0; 18.5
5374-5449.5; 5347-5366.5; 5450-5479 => 1.6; 18.4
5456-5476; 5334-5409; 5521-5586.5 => 1.2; 18.2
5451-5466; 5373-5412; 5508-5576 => 0.3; 17.9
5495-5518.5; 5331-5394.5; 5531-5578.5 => 0.4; 18.6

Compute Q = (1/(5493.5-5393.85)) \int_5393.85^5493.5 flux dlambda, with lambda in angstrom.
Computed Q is 17.8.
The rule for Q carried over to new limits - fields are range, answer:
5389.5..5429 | 17.8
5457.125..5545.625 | 17.7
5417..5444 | 18.5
